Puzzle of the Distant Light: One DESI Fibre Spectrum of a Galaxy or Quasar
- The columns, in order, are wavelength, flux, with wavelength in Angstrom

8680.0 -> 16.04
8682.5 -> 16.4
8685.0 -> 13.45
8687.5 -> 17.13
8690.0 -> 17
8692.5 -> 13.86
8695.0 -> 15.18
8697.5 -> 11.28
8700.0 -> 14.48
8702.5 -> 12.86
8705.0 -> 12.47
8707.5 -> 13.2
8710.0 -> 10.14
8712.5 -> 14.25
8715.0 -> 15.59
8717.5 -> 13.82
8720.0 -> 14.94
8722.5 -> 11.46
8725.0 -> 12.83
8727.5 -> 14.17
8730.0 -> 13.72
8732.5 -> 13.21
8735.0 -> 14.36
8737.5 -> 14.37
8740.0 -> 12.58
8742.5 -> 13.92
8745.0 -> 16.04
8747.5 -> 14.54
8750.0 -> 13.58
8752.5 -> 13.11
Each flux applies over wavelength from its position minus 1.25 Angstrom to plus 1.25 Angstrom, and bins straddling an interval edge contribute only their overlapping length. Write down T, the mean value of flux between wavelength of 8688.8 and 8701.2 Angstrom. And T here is 14.3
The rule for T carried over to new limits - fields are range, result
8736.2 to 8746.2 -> 14.2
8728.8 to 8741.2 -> 13.7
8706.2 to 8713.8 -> 12.5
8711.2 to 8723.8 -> 14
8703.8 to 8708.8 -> 12.8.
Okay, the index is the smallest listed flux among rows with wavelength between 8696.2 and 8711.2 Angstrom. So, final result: 10.14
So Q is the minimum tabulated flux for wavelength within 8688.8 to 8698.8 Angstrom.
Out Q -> 11.28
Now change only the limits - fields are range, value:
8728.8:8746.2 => 12.58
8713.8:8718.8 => 13.82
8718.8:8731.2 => 11.46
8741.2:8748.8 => 13.92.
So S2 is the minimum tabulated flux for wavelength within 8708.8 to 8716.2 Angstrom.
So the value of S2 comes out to 10.14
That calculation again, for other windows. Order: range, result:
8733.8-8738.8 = 14.36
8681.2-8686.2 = 13.45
